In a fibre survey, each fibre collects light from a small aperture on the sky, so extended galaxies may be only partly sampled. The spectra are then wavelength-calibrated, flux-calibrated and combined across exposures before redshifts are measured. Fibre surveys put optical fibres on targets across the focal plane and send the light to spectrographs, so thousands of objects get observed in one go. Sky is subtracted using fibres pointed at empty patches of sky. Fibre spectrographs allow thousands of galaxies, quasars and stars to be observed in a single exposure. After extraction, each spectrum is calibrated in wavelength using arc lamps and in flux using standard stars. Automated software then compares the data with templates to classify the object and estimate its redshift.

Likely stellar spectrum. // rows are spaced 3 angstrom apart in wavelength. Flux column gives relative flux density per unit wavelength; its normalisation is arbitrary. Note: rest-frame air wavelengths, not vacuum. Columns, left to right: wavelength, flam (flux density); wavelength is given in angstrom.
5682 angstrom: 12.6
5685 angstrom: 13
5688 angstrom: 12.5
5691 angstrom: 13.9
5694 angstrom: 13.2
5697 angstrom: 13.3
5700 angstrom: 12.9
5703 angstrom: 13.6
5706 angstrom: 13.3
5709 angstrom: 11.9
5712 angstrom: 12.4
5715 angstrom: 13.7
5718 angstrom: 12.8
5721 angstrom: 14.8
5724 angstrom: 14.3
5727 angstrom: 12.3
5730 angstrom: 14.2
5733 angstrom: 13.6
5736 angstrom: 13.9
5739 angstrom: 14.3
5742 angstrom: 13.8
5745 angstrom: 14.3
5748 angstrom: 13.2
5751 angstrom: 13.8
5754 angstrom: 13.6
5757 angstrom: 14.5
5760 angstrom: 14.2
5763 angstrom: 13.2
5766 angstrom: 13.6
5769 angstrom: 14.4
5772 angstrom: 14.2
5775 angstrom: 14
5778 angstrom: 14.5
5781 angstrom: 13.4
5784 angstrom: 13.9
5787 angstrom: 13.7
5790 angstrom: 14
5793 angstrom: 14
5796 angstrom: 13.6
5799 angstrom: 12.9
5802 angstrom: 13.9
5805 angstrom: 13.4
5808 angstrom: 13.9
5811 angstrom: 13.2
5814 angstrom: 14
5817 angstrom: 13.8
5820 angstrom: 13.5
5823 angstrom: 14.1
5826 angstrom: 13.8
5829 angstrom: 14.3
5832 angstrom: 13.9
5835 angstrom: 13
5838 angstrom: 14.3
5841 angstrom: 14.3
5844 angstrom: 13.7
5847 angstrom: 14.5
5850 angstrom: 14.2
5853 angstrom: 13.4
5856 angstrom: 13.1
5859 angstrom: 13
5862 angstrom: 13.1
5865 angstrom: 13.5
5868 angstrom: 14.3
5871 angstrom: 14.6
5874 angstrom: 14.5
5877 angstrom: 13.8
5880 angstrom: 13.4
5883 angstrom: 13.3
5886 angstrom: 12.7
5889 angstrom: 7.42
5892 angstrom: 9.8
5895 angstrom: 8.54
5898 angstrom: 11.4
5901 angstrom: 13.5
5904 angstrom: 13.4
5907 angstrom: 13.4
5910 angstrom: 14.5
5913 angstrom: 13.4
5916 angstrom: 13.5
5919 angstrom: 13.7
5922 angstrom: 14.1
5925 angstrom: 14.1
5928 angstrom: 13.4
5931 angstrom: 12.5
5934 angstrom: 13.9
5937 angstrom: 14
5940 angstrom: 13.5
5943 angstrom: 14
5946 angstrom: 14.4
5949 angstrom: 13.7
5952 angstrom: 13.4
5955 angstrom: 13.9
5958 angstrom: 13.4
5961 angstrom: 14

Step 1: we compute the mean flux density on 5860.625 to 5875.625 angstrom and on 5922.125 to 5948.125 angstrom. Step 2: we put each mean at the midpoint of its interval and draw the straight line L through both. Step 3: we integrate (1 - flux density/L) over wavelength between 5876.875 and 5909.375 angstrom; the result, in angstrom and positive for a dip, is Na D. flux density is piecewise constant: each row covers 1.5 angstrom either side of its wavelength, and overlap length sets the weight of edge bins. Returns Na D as 4.8 angstrom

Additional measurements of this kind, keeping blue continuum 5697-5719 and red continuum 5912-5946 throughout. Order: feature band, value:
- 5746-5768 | -1.1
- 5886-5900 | 3.9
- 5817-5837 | -0.6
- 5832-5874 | -1.1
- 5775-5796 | -1.1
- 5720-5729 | -0.5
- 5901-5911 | -0.1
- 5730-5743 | -0.9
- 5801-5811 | -0.3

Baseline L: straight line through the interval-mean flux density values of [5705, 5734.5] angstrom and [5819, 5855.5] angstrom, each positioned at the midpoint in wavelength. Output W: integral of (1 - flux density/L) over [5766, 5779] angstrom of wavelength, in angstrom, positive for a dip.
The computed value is -0.6 angstrom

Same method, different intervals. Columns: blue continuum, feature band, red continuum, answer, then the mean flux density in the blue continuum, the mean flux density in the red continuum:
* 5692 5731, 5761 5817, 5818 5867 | -0.91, 13.3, 13.7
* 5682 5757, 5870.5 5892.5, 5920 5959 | 1.91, 13.4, 13.7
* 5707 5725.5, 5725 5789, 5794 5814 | -2.03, 13.3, 13.5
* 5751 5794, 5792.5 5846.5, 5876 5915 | -2.04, 13.9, 12.2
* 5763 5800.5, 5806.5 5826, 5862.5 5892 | -0.39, 13.8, 12.9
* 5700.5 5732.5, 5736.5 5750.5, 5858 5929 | -0.66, 13.3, 12.9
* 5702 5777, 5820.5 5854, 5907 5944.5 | -0.63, 13.7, 13.7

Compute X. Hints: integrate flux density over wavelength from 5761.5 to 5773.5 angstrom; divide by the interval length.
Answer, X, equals 13.8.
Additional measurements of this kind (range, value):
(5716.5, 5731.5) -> 13.7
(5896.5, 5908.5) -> 12.9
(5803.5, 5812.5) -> 13.5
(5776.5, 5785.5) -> 13.9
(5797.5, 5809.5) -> 13.5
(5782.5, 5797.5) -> 13.8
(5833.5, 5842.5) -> 13.9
